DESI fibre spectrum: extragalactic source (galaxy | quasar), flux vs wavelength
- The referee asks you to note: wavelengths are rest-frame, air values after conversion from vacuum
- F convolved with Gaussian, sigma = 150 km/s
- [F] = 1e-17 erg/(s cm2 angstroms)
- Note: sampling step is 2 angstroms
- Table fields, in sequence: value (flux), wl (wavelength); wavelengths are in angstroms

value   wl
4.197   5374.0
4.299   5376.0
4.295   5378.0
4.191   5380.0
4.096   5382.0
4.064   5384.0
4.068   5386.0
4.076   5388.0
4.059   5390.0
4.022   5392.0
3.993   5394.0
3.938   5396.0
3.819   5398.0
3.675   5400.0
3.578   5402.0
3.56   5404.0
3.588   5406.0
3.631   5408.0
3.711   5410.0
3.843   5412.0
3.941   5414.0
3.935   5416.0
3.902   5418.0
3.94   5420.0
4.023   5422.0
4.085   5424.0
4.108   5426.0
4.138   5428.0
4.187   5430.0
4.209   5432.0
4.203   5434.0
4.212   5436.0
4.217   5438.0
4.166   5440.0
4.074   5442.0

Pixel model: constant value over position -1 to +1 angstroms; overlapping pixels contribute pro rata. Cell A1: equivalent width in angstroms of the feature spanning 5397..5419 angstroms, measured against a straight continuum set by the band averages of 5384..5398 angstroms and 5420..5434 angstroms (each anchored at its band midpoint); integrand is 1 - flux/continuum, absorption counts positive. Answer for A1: 1.73 angstroms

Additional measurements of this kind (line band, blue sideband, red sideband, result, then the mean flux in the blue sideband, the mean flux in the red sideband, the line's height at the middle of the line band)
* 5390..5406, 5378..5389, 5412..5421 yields 0.9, 4.12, 3.92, 4.03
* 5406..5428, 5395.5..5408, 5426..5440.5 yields 0.1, 3.68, 4.19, 3.92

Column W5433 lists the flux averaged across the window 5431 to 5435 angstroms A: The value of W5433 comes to 4.21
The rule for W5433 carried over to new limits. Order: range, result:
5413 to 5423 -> 3.95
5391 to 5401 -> 3.89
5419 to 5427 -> 4.04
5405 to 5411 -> 3.64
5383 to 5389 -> 4.07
